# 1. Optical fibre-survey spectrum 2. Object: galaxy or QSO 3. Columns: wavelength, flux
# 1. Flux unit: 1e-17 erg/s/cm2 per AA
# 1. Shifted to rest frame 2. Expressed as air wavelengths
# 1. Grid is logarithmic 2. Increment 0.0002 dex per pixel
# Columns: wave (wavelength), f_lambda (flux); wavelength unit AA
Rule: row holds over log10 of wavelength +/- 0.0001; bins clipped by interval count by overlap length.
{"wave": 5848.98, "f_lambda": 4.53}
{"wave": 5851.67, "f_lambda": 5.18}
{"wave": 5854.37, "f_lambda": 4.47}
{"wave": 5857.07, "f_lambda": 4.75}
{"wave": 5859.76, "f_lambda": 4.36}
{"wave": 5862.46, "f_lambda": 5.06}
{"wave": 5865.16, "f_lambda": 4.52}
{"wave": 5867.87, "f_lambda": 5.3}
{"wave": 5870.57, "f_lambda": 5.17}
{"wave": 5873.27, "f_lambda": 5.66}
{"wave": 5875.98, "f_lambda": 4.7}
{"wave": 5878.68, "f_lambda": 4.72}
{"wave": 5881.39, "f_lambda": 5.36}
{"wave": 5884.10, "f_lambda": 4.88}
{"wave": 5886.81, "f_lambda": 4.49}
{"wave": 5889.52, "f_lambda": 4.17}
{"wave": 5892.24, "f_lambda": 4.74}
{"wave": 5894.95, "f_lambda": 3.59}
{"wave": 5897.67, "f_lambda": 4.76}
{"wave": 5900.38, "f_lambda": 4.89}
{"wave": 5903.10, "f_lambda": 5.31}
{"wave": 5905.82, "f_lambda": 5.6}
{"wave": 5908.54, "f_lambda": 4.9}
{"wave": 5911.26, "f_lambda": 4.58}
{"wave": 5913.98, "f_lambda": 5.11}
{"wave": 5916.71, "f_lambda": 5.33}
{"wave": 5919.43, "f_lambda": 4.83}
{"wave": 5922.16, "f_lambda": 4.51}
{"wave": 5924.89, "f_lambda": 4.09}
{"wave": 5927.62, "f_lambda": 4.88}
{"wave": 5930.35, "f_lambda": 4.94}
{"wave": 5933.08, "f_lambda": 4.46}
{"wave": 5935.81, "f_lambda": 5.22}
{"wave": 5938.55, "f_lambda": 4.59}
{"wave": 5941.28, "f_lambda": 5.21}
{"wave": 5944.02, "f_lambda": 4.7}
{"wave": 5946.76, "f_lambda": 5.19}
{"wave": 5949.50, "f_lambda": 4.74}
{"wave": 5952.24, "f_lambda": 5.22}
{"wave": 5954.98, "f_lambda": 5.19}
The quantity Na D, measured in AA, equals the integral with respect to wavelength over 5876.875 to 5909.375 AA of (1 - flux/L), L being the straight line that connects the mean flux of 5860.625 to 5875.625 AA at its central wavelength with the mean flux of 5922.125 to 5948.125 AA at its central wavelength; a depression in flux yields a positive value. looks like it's 1.3 AA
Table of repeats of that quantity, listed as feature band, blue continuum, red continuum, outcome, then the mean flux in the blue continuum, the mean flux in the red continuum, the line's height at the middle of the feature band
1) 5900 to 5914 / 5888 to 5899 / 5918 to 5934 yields -2.0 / 4.31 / 4.63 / 4.44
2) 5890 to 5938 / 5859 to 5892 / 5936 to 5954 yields 1.3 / 4.87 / 4.96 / 4.92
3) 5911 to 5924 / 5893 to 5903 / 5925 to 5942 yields -0.5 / 4.55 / 4.81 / 4.69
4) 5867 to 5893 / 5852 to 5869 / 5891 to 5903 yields -1.4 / 4.76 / 4.58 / 4.66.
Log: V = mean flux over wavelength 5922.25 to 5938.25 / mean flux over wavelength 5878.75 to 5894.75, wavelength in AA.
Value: 1.01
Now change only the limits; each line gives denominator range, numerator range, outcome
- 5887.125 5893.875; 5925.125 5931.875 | 1.08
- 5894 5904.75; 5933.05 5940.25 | 1.03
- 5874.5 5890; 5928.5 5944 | 1.02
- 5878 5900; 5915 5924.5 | 1.05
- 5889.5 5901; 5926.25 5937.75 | 1.10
